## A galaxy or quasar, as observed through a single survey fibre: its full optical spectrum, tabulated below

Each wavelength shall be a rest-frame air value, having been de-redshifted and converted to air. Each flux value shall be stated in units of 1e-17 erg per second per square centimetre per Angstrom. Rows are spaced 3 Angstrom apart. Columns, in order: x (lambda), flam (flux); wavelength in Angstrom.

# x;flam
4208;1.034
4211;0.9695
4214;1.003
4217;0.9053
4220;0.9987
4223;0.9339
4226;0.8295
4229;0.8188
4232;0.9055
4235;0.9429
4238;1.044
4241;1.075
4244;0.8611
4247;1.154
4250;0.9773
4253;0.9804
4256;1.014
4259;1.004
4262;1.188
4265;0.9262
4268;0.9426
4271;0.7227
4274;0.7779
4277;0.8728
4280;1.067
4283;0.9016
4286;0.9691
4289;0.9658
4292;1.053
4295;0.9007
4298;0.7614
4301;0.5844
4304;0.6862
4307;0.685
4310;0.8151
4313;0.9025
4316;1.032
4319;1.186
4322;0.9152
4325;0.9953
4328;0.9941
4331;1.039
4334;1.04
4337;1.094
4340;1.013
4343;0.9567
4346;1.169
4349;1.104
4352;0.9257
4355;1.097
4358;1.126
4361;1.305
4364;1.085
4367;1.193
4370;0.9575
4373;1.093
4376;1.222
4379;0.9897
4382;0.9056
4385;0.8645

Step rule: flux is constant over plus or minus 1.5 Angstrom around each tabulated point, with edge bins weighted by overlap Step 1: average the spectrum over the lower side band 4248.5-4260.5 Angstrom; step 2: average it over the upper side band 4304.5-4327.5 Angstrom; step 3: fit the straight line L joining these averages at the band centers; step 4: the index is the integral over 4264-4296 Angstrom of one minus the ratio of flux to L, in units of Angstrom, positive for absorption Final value 1.5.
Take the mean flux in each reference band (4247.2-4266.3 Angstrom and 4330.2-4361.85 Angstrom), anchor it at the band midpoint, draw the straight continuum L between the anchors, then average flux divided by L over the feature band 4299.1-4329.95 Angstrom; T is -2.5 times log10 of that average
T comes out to 0.200 mag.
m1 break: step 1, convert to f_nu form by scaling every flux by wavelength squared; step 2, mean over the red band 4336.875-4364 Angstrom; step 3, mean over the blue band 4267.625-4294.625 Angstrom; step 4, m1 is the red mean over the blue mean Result 1.2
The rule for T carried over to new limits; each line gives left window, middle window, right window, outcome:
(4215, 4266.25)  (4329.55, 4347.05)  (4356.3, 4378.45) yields 0.05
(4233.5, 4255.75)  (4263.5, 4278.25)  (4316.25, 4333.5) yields 0.19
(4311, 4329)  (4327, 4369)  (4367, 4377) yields -0.03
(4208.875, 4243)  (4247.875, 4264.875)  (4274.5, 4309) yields -0.14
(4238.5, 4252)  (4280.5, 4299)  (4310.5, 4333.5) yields 0.08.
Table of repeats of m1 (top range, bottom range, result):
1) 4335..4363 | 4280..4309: 1.32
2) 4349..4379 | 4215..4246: 1.26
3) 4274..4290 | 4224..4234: 1.12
